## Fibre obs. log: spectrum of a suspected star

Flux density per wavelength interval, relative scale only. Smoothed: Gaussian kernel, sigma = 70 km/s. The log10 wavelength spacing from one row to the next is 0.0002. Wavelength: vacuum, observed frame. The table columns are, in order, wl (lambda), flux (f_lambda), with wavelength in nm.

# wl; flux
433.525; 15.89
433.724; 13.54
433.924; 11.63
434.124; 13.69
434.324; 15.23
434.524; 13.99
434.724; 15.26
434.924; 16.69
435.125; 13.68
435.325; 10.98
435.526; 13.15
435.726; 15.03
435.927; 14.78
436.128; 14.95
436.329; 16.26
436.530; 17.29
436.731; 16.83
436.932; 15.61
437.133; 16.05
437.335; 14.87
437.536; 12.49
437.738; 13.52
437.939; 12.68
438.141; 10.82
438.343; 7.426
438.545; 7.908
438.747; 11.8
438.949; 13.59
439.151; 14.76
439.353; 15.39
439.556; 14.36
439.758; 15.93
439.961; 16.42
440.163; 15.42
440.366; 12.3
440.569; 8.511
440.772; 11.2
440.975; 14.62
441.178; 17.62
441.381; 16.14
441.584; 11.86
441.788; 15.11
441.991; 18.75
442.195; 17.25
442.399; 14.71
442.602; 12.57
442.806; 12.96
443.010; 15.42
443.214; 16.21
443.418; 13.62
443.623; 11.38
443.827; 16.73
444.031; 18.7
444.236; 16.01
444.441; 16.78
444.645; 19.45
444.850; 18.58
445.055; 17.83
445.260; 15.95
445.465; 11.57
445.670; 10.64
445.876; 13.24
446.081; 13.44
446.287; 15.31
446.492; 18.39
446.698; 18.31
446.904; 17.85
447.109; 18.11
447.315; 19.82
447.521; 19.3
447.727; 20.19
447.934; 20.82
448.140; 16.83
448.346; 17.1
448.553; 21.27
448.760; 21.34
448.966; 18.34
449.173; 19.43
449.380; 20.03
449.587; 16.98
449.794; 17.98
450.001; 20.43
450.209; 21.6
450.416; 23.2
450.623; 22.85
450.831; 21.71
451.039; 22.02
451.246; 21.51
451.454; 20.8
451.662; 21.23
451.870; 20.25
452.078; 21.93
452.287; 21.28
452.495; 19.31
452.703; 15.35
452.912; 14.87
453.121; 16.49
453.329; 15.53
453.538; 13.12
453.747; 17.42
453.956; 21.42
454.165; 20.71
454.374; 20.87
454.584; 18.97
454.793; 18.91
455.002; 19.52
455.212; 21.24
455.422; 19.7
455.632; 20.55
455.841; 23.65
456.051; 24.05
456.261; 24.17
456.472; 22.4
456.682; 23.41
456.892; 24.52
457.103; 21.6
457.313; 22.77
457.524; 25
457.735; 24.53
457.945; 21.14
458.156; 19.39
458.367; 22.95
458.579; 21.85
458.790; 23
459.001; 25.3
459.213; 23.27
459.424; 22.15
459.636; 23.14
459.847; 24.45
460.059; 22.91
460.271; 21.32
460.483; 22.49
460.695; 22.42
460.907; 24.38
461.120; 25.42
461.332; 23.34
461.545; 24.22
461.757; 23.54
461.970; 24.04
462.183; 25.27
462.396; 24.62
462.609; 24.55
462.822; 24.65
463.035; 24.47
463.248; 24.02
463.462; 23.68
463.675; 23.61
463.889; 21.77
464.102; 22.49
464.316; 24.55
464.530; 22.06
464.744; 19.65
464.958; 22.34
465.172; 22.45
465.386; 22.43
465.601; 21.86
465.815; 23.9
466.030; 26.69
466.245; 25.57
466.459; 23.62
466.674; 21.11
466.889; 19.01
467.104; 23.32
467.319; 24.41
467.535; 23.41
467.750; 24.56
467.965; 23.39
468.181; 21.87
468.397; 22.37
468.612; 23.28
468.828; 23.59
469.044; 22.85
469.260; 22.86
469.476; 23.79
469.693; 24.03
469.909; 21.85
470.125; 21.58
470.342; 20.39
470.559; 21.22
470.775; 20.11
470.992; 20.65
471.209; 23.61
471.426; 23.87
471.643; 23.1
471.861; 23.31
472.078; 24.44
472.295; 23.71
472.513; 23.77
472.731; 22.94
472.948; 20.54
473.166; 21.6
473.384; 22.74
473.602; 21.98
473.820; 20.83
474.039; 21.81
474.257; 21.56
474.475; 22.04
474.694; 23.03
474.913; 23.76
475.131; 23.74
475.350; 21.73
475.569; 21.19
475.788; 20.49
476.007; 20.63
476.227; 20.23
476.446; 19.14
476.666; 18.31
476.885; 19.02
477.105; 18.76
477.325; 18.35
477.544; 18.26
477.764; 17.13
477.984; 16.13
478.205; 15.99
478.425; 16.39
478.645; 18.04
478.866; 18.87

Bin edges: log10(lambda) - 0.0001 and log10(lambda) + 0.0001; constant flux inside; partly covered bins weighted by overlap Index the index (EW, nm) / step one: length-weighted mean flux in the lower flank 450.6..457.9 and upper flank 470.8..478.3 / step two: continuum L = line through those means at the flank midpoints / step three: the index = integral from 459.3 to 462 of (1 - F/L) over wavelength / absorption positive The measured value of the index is -0.33 nm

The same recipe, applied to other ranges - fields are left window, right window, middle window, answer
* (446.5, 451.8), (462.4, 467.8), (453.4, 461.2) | -0.12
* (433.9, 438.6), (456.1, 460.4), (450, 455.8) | 0.26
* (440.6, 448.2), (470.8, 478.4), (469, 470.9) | -0.17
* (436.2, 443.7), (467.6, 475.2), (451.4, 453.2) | -0.17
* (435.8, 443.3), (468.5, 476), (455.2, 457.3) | -0.48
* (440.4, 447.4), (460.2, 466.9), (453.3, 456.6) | -0.06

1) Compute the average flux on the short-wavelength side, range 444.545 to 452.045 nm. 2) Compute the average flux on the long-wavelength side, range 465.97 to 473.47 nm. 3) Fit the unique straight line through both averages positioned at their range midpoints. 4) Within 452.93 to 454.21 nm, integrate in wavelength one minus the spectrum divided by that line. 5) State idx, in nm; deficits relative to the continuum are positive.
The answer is 0.171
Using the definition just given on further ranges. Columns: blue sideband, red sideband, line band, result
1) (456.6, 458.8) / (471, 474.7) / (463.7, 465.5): 0.03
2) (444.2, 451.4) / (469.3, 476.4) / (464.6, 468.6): -0.31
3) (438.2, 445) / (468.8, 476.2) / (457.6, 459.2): -0.33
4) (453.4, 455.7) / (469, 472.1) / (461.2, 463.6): -0.39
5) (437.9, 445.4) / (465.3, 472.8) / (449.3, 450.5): -0.21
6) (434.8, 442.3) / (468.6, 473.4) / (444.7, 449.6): -0.35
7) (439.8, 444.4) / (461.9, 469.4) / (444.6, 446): 0.07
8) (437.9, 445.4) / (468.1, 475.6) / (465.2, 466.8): -0.20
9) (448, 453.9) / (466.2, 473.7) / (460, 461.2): -0.12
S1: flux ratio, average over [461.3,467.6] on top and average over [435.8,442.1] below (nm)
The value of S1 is 1.7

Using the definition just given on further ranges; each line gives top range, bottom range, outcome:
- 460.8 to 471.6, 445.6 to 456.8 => 1.19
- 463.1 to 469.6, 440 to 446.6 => 1.54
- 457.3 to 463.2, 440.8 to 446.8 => 1.52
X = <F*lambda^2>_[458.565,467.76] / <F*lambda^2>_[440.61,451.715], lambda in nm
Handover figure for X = 1.44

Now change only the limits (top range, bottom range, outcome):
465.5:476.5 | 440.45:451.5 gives 1.46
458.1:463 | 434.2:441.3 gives 1.87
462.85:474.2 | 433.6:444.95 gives 1.79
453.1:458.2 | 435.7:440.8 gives 1.65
